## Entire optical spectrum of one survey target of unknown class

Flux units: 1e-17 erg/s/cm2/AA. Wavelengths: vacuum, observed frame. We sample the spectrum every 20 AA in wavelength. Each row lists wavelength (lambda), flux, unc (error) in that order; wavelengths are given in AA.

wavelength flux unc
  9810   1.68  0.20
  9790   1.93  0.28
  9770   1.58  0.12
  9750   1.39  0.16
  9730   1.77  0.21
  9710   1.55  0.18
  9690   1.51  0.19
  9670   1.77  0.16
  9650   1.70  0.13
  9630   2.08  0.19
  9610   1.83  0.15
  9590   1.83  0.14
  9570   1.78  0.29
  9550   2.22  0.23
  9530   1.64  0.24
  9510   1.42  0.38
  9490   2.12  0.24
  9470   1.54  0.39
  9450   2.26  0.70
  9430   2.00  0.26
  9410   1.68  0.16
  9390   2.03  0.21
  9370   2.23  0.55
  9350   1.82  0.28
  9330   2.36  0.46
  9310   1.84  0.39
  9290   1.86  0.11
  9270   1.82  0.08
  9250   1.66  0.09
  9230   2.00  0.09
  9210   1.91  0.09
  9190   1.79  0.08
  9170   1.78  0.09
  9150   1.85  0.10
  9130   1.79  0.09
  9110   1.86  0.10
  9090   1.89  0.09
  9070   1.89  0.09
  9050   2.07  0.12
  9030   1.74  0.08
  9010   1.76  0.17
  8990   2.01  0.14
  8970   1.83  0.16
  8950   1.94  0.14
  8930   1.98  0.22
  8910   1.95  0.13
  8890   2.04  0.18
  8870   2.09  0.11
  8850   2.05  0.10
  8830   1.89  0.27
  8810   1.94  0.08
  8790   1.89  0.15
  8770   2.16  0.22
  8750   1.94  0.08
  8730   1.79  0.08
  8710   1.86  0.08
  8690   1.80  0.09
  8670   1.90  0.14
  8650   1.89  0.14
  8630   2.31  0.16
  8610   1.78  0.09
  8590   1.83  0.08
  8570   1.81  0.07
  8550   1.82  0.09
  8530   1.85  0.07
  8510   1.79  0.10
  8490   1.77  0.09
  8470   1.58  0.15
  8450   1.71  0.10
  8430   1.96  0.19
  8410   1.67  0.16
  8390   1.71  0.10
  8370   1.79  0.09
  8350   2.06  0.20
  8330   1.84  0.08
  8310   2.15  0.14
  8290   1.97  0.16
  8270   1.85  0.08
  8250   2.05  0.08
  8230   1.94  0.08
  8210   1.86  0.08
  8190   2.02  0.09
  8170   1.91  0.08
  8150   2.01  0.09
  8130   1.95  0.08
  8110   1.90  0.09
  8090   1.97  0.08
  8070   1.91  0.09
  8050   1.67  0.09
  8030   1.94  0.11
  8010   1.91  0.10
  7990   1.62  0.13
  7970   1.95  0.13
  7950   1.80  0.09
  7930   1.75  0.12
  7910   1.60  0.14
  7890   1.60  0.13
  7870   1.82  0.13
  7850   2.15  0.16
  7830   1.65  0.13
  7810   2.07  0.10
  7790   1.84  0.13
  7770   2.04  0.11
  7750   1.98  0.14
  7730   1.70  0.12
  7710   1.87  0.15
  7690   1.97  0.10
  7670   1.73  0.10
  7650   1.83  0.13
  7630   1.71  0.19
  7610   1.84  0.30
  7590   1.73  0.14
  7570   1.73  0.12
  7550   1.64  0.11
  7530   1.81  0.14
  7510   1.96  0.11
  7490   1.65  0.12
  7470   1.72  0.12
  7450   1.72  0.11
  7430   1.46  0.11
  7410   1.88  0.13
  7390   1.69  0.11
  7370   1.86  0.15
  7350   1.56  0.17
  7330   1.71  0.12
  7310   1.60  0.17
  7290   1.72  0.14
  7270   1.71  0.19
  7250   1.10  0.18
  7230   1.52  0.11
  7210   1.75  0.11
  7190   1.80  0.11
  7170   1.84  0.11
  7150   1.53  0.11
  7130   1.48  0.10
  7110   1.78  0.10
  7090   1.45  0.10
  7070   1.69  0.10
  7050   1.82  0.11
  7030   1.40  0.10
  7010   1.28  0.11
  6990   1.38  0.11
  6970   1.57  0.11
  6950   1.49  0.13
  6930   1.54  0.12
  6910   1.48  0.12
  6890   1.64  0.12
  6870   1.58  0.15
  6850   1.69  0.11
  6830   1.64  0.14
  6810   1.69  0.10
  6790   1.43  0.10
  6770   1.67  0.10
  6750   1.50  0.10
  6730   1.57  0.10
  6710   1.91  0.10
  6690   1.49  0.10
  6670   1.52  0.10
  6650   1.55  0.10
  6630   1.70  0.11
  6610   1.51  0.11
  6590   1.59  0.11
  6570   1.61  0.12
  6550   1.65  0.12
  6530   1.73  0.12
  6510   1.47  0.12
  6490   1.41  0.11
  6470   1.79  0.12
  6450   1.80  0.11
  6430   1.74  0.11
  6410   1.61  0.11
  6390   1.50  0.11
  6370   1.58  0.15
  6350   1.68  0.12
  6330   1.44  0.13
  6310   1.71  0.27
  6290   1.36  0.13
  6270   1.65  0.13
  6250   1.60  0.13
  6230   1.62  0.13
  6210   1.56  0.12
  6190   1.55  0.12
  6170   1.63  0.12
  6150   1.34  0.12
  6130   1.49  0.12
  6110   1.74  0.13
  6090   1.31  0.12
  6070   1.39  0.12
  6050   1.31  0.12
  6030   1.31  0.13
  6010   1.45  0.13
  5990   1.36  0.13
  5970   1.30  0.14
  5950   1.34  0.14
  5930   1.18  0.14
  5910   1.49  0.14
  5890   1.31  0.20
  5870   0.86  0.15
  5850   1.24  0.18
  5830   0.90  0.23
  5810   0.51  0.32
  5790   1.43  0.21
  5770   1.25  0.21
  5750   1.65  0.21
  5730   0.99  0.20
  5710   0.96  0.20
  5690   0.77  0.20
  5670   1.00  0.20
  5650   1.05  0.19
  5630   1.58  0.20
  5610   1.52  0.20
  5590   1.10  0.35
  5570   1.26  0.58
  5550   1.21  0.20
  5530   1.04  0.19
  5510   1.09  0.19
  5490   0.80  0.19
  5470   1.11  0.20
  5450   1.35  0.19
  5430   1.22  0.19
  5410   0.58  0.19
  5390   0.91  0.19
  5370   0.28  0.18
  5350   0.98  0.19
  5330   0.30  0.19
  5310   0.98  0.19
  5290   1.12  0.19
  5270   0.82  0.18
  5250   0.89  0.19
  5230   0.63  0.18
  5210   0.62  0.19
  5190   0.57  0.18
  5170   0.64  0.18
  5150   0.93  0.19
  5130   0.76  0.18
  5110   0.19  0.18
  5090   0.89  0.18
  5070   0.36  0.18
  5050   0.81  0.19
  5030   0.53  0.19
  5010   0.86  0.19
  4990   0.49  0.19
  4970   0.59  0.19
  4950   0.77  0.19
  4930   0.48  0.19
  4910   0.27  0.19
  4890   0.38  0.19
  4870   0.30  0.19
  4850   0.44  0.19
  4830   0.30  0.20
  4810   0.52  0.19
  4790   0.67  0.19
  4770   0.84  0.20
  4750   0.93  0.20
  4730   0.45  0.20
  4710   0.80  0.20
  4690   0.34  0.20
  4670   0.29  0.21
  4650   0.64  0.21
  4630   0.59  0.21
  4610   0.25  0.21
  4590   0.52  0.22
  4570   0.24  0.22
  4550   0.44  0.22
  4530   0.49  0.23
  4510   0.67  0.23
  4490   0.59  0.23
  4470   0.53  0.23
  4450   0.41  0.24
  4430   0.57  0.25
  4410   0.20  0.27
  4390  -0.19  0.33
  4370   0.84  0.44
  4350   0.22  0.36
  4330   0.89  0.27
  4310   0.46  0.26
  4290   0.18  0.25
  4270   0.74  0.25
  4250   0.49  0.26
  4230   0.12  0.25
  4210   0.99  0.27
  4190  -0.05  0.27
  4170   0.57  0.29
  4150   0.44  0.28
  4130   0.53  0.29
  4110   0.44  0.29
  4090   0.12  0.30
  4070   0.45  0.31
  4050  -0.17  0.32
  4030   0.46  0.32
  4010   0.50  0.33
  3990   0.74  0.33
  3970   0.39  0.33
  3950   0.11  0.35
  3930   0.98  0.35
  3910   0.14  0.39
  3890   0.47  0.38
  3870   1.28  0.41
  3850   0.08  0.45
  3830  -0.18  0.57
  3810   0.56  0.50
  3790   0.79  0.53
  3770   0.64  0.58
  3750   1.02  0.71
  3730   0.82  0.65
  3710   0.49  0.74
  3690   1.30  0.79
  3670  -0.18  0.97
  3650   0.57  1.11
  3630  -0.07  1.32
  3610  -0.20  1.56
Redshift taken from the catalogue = 0.35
